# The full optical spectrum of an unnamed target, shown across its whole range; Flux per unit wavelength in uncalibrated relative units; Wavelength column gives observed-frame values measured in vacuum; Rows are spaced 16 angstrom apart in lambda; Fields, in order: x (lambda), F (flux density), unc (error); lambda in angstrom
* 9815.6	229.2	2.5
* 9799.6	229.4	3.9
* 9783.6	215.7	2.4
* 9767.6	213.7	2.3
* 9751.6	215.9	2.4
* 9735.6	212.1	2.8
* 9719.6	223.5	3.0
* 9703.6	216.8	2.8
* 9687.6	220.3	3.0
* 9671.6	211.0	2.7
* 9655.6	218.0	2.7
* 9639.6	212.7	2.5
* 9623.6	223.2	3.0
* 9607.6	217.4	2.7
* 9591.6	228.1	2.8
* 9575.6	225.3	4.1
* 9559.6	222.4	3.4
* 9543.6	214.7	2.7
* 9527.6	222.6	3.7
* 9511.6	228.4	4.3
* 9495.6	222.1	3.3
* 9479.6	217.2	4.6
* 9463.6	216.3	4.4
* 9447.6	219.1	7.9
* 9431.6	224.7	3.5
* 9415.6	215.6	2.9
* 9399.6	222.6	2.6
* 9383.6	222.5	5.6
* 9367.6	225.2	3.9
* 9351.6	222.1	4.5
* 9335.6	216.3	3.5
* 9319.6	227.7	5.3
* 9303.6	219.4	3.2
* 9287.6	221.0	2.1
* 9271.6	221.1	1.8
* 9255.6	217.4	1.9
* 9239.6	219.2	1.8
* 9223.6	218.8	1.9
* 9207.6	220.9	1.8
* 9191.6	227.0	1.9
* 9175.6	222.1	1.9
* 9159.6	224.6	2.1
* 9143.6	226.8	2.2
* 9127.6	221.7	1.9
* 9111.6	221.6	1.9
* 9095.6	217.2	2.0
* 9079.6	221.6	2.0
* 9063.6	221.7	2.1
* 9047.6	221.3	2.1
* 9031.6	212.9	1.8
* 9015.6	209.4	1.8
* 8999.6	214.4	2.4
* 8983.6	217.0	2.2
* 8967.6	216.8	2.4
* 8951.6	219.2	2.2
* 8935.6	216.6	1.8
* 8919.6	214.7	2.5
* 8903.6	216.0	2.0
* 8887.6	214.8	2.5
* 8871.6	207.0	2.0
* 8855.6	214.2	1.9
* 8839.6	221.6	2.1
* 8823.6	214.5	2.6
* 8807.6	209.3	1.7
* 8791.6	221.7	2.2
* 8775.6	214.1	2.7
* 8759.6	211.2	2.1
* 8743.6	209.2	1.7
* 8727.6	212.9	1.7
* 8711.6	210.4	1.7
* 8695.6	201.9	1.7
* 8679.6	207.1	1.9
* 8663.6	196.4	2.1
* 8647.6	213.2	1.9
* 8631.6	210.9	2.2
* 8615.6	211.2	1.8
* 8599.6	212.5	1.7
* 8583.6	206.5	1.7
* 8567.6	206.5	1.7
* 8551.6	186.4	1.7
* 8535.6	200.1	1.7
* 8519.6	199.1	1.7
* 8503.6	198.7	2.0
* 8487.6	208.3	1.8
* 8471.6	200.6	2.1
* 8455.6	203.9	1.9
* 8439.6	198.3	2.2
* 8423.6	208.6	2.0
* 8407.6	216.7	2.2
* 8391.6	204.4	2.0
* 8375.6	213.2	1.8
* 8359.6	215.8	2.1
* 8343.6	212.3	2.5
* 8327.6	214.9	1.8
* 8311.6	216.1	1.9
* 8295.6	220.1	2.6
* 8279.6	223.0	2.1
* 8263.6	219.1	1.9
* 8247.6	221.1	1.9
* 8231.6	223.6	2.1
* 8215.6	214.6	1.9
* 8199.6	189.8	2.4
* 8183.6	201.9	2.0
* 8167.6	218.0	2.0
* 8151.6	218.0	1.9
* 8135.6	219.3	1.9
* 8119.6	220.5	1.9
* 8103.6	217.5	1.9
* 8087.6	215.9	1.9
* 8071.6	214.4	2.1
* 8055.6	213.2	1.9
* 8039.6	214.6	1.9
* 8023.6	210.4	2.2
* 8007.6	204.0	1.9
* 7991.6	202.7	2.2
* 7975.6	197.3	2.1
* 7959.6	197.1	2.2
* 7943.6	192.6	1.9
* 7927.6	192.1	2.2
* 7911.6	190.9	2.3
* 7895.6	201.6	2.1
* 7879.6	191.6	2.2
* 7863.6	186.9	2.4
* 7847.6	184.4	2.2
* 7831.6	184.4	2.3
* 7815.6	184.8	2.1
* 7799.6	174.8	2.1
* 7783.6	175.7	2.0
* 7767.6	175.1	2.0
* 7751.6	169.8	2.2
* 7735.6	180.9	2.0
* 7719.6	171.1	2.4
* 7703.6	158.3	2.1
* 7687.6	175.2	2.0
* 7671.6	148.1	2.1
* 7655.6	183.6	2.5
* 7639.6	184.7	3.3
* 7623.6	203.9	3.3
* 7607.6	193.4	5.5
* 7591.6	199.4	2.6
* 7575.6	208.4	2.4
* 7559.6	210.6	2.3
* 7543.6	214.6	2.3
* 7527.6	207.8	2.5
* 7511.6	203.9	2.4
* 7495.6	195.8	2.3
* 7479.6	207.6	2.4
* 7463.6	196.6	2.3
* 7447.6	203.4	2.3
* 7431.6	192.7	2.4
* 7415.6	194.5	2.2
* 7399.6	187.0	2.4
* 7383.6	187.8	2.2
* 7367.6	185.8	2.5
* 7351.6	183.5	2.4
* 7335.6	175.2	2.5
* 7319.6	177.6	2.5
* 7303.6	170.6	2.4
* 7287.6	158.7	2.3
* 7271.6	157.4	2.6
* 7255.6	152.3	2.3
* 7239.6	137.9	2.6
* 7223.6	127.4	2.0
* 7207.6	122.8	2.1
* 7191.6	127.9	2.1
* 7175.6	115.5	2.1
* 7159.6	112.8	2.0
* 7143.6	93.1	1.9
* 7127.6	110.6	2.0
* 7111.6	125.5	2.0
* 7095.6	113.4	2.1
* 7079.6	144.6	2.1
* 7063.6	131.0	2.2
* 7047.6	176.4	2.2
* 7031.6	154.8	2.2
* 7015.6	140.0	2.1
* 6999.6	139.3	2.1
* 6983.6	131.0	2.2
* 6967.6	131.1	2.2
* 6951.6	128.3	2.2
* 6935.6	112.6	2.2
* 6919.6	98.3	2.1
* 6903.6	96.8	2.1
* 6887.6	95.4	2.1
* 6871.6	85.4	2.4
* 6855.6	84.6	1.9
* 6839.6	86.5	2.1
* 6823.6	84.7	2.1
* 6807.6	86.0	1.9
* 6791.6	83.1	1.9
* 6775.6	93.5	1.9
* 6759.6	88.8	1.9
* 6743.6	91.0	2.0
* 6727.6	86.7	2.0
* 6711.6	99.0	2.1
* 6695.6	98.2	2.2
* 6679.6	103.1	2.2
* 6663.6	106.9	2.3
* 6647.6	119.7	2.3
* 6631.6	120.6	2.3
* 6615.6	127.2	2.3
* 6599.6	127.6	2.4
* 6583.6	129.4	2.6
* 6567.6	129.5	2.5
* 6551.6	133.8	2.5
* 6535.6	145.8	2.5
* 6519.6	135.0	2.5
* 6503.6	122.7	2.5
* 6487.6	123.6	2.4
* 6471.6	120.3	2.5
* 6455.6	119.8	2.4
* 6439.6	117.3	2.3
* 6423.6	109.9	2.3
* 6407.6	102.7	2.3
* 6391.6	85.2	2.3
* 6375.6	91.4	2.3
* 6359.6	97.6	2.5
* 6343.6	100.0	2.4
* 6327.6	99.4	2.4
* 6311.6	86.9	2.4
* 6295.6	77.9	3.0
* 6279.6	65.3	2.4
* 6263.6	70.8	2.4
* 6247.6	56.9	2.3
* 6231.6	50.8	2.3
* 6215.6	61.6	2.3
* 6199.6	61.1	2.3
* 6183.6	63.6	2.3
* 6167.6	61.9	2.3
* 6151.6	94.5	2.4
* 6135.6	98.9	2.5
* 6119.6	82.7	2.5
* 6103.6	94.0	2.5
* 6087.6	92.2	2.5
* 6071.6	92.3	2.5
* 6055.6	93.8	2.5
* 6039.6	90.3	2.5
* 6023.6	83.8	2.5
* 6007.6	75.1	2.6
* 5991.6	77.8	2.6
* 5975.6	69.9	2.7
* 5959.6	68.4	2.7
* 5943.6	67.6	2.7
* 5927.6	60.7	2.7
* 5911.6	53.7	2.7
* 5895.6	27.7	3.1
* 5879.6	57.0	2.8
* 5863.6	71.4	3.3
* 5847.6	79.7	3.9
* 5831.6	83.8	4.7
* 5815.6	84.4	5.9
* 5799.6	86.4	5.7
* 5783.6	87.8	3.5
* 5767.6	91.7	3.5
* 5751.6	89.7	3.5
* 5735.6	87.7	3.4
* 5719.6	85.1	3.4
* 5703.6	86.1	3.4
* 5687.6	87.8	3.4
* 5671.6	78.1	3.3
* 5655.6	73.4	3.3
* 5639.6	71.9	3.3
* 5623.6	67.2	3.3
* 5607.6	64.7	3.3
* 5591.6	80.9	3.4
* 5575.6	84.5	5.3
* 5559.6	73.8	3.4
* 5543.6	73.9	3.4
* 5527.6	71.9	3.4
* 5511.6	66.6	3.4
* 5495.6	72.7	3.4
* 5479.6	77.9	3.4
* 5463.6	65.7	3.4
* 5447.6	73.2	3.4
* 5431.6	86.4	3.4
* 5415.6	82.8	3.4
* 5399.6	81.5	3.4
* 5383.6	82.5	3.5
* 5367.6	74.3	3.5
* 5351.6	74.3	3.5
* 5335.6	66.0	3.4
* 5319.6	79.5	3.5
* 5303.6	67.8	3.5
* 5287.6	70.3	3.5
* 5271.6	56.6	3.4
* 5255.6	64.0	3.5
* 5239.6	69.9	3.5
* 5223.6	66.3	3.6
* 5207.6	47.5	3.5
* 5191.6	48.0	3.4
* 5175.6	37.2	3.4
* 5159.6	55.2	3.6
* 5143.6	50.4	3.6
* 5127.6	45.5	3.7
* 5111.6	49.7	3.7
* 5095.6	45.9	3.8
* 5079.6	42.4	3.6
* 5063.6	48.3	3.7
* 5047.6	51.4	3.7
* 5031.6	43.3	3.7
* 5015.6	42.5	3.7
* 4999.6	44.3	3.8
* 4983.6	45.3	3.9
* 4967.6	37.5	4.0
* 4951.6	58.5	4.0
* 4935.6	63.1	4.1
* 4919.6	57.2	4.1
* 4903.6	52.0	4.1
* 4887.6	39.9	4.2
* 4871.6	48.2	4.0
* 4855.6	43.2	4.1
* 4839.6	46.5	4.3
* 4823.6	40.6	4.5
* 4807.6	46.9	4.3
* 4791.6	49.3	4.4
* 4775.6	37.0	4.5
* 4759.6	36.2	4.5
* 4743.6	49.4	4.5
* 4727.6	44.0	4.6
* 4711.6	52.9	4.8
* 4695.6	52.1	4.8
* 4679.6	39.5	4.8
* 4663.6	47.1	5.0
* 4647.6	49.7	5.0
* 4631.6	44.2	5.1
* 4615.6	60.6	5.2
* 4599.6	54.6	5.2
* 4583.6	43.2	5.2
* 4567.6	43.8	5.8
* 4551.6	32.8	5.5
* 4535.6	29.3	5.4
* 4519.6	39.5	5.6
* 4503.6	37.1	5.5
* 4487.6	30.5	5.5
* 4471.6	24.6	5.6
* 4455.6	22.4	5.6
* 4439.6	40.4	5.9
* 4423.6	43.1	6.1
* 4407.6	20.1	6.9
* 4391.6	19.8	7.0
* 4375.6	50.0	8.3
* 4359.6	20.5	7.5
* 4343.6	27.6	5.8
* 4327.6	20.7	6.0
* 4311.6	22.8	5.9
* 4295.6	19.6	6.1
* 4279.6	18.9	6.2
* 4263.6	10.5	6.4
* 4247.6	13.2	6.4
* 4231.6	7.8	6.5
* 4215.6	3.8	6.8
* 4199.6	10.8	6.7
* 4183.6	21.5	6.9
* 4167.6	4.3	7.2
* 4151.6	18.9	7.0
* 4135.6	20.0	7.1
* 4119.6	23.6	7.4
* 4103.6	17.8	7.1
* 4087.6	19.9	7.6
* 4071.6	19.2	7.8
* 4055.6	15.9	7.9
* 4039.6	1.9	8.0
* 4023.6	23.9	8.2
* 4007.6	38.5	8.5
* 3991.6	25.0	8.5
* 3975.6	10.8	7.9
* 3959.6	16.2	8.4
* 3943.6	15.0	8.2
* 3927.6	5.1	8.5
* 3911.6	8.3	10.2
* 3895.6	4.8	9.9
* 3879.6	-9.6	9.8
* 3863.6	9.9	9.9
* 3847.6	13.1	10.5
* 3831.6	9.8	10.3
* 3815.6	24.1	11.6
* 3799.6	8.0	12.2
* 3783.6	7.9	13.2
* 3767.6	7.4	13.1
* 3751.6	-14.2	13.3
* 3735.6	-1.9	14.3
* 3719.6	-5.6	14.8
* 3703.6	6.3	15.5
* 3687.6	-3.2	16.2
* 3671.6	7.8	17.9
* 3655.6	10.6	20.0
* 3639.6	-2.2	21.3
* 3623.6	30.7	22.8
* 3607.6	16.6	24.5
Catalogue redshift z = 0.000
